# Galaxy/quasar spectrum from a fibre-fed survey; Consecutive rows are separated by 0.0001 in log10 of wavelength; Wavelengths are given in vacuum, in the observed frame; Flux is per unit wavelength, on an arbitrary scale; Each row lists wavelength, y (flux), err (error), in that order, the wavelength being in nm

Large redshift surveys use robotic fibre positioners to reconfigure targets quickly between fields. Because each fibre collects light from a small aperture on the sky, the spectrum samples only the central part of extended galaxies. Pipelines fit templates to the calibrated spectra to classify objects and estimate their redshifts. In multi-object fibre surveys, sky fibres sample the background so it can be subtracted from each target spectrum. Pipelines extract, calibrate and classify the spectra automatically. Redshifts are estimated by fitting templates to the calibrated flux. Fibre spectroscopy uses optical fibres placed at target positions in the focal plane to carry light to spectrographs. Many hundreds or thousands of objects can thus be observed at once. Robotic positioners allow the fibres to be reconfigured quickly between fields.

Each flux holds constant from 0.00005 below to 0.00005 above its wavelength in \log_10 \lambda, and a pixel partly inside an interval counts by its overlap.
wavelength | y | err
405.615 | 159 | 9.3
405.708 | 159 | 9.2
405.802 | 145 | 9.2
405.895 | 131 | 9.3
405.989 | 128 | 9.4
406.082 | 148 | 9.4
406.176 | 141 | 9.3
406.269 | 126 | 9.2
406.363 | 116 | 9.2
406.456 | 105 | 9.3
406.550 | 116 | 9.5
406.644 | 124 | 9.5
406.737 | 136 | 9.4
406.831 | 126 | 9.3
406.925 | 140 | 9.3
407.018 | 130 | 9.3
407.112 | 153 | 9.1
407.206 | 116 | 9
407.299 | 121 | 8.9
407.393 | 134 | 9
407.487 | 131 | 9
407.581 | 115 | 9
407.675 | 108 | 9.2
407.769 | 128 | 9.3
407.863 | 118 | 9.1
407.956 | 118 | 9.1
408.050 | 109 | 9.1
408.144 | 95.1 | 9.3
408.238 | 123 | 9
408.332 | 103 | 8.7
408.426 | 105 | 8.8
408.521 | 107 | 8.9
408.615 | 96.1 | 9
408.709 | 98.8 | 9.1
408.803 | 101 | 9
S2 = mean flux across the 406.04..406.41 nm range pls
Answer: 133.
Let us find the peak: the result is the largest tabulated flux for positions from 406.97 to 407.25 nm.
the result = 153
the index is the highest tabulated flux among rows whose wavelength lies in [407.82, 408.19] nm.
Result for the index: 118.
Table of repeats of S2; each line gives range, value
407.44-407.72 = 118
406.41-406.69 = 115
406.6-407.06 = 131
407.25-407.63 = 125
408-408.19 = 102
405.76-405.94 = 138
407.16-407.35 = 119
